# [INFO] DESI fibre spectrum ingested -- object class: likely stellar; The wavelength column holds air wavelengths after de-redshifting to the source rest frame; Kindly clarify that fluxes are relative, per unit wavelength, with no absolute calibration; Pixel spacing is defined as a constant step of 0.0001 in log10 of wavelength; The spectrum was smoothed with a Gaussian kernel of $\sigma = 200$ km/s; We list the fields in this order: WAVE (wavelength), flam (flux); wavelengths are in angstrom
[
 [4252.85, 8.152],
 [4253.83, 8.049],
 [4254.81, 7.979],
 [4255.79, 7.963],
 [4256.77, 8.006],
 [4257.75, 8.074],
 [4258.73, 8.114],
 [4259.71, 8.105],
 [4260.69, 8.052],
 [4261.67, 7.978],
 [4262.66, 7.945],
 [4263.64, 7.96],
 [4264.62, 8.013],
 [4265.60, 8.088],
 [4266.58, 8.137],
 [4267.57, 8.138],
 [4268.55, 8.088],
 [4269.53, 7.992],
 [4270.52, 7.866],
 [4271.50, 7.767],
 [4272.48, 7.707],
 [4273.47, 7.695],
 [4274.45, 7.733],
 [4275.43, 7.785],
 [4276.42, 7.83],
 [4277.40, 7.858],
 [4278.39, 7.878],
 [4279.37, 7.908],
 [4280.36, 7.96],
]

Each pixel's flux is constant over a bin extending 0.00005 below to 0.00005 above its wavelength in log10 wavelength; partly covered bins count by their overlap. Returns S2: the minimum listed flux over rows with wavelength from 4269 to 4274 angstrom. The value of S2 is 7.695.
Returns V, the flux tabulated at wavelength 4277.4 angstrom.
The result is 7.858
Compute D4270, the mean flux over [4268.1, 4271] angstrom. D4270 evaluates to 7.97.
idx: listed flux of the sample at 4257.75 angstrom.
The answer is 8.074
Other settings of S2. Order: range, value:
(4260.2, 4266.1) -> 7.945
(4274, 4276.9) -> 7.733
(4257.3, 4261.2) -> 8.052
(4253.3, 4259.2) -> 7.963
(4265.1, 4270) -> 7.992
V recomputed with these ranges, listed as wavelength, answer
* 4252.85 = 8.152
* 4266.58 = 8.137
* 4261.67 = 7.978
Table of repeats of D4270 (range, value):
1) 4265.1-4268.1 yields 8.12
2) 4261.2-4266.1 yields 8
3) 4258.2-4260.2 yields 8.12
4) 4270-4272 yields 7.82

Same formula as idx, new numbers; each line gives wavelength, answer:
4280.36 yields 7.96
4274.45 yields 7.733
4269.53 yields 7.992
